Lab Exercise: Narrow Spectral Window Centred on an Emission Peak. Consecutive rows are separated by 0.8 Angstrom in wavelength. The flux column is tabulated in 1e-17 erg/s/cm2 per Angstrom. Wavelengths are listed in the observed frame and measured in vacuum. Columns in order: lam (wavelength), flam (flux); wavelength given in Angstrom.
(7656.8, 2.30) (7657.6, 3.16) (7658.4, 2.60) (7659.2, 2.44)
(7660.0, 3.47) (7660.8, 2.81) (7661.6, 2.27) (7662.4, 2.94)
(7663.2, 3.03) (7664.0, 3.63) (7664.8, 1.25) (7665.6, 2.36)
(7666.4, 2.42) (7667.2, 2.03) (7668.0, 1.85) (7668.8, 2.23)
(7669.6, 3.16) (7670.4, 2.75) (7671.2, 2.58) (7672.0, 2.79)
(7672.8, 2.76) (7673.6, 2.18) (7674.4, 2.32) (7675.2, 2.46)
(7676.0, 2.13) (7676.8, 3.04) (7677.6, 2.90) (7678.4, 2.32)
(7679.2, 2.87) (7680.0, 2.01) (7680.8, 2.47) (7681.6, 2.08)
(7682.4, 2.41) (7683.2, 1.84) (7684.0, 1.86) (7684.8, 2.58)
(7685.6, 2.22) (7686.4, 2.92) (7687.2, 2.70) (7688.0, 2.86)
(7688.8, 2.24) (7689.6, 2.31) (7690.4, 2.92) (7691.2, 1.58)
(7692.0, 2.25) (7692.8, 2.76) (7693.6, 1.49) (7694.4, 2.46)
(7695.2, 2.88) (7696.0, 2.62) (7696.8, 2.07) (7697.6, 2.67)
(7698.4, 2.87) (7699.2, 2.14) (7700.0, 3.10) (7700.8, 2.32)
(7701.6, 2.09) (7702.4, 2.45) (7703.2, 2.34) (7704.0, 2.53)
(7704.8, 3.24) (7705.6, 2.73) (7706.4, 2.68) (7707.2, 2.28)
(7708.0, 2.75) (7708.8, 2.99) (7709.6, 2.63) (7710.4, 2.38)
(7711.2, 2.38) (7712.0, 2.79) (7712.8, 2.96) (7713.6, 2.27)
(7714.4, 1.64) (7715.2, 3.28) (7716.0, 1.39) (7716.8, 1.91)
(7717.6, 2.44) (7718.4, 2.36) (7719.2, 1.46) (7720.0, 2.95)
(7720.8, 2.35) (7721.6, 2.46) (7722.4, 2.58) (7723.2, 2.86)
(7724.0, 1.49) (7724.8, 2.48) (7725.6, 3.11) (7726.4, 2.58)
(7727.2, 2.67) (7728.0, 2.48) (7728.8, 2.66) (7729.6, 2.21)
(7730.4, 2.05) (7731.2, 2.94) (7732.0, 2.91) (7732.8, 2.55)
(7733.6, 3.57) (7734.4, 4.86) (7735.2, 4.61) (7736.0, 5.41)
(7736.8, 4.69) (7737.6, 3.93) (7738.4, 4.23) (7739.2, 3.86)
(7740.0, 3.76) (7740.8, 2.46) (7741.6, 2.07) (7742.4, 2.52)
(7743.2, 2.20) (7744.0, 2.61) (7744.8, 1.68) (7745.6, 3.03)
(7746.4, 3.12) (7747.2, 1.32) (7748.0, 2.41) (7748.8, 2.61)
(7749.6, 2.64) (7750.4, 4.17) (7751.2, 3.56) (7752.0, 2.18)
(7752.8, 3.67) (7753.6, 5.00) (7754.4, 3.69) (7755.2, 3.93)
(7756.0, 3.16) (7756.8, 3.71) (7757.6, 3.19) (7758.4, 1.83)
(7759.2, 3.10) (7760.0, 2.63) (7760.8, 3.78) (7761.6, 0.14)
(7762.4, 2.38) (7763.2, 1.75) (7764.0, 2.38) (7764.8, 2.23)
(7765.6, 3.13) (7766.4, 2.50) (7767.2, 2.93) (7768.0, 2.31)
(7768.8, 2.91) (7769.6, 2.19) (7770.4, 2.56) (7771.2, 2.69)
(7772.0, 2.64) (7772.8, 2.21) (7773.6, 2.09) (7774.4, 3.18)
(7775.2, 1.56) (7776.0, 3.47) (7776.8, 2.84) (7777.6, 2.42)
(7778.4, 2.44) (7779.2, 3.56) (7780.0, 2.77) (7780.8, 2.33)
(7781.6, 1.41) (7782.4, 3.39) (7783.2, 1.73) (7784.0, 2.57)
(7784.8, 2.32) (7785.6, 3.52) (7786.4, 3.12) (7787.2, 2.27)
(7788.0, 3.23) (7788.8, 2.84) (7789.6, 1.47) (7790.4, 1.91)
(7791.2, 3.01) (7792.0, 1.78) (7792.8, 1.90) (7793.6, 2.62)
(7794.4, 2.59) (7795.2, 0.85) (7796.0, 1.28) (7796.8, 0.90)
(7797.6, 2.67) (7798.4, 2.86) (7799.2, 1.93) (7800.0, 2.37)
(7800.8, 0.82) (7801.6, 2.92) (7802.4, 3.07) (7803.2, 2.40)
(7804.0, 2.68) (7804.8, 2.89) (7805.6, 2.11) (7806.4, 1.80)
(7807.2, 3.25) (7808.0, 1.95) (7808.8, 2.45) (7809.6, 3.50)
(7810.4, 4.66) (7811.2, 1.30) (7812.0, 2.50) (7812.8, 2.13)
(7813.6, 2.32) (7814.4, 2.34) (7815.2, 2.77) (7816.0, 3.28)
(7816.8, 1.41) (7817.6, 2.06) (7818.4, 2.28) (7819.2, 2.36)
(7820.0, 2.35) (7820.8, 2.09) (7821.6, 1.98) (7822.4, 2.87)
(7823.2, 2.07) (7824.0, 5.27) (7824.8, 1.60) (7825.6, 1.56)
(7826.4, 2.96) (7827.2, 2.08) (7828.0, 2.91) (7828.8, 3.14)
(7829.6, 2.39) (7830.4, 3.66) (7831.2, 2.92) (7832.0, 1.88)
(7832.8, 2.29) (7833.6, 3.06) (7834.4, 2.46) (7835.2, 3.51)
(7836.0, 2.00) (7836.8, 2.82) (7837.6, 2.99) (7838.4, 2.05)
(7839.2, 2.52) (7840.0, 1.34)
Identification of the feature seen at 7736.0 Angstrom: [S II]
